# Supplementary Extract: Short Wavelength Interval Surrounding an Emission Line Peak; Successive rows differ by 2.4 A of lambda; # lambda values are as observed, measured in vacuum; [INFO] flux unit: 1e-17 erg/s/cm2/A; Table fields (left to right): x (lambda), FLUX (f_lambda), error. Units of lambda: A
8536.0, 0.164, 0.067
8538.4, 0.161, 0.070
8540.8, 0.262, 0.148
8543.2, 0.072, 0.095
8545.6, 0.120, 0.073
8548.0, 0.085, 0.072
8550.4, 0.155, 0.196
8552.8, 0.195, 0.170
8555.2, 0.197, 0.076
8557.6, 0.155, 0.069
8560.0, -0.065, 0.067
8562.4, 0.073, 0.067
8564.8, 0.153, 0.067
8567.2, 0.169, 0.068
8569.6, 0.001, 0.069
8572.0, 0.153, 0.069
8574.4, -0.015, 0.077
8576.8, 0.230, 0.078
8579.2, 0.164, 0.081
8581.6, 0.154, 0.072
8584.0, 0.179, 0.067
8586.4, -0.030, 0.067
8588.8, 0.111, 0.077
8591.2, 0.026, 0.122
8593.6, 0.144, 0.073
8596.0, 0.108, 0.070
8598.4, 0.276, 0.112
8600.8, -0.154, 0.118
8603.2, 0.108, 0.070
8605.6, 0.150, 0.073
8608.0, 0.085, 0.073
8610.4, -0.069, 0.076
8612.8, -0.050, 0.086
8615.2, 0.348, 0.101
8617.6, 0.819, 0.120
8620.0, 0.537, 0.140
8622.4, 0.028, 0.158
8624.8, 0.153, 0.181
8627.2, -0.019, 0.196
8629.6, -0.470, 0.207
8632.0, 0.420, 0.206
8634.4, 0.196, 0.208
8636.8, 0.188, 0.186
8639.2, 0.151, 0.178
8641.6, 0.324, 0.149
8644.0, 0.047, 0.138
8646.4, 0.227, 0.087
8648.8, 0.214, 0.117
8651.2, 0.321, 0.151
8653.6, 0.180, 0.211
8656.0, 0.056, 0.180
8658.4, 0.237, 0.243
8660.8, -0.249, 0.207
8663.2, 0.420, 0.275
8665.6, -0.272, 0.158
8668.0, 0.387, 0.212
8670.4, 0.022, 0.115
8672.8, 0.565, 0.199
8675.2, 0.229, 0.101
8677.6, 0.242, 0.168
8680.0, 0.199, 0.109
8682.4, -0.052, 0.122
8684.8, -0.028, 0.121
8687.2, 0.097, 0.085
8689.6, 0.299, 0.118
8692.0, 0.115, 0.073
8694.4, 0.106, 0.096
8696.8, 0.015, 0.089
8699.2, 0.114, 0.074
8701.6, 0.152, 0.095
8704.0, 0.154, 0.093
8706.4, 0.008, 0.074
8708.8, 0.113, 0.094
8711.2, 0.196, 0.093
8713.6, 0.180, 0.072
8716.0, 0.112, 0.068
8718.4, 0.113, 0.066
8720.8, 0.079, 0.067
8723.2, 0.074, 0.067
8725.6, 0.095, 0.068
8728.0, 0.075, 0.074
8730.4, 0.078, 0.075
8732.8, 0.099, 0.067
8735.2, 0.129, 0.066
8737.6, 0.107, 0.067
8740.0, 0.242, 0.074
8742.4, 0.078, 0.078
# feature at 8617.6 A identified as H-beta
